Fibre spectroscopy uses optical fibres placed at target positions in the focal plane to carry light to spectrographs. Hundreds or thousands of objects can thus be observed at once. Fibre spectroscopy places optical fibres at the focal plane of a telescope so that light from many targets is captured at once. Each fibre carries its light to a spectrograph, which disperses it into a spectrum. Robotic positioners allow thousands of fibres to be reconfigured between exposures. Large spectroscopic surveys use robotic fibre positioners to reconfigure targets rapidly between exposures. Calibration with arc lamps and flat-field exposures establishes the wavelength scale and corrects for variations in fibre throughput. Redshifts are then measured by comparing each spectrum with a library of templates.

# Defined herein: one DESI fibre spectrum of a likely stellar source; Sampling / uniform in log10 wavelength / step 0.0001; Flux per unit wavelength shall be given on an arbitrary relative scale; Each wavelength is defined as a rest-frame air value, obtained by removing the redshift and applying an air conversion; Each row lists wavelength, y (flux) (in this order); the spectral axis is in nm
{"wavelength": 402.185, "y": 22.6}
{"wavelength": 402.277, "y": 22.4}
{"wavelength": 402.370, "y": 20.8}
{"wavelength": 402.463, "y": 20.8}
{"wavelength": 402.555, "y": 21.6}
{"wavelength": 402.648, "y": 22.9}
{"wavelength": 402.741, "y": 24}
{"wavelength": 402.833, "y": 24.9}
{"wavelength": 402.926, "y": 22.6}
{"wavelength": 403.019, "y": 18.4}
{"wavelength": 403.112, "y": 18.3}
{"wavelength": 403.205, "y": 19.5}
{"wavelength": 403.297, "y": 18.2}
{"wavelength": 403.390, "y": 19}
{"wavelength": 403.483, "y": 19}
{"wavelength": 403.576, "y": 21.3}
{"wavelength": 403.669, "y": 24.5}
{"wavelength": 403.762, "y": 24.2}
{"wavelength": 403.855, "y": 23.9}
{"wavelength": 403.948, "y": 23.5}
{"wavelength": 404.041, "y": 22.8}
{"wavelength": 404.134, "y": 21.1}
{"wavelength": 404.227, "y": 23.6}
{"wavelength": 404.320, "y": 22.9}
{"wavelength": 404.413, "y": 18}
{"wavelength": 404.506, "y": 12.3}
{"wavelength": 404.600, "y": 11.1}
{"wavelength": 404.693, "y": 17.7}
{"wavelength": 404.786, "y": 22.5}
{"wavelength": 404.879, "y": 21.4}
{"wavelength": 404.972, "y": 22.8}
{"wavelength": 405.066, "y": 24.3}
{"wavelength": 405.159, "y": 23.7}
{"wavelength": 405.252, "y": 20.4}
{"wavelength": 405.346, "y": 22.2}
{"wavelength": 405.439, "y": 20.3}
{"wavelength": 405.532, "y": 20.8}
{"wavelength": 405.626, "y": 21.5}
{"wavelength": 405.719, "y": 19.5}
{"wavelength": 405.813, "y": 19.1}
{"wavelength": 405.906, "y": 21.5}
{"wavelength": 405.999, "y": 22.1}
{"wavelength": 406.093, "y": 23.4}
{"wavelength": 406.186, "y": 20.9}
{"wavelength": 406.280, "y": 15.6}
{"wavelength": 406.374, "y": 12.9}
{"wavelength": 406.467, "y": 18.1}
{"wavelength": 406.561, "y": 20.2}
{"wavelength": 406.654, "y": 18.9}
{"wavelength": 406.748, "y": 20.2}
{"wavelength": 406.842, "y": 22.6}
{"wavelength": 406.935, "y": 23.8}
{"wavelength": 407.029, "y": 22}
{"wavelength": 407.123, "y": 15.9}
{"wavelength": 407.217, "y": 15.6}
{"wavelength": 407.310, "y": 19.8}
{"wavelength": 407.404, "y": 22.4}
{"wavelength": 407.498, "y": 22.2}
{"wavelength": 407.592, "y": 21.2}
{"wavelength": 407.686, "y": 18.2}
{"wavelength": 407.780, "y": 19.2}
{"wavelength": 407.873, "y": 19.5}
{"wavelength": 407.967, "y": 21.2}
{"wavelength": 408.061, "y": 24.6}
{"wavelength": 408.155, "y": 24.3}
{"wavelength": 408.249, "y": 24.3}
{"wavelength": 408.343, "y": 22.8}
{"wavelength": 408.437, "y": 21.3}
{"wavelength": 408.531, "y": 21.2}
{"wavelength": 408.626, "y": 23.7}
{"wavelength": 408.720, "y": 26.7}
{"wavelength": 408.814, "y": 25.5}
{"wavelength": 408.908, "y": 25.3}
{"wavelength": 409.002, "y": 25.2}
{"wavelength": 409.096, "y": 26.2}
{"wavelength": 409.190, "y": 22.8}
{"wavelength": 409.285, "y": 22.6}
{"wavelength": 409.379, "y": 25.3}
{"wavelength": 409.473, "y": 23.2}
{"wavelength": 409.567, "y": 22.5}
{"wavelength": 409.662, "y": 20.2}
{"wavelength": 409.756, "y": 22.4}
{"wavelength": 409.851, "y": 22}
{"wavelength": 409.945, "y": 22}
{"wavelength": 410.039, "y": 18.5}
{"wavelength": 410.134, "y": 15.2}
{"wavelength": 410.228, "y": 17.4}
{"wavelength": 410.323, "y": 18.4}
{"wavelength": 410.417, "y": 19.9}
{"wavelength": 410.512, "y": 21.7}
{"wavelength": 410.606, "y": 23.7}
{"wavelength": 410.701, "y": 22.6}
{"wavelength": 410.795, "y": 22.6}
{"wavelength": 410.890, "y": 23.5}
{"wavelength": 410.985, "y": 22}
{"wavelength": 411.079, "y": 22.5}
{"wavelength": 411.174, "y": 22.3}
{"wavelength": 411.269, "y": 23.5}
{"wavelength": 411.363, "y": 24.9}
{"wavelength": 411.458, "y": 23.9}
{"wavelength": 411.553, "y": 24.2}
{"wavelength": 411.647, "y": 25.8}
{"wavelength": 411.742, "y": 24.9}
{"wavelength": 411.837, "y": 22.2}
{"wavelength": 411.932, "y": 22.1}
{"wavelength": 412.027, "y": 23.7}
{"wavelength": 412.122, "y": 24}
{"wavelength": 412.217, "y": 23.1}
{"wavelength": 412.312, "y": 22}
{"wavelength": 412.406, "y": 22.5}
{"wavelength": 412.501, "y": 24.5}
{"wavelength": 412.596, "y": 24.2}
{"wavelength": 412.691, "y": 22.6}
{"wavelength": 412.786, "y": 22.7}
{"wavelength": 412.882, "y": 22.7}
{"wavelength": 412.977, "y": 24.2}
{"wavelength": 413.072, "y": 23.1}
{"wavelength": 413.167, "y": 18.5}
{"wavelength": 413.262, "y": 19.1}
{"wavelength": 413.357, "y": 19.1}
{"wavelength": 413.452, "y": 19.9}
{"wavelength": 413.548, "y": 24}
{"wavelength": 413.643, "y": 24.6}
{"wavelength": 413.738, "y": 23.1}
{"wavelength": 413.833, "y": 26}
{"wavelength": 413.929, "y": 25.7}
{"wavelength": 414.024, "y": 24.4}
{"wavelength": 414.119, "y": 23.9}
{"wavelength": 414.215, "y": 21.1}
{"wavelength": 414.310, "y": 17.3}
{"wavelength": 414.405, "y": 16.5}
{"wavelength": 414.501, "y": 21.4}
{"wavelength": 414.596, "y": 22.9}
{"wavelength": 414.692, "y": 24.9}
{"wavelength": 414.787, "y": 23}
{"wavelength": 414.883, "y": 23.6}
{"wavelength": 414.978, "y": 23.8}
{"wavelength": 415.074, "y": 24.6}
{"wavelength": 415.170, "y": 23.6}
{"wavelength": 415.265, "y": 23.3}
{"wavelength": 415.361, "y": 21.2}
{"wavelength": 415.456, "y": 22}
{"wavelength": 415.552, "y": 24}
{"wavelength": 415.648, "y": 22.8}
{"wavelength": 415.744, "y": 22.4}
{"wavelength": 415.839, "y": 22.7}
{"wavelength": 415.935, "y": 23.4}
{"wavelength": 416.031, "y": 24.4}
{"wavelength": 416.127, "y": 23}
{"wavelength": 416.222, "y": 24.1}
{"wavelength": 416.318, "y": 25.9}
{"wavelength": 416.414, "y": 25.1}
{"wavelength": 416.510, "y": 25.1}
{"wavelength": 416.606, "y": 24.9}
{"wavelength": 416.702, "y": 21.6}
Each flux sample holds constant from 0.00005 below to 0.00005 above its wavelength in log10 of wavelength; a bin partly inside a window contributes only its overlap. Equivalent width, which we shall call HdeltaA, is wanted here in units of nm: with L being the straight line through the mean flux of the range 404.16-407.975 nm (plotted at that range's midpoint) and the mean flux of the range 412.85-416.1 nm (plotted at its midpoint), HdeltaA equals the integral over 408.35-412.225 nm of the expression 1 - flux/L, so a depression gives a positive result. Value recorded -0.254 nm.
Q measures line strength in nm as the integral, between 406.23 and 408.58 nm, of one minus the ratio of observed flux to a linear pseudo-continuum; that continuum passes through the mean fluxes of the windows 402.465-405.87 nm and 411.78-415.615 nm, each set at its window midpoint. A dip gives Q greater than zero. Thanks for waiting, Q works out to 0.131 nm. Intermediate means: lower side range 20.9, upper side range 22.6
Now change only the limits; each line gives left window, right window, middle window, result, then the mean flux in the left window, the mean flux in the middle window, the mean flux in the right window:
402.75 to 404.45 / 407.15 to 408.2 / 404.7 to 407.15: 0.05 nm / 21.5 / 20.6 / 20.7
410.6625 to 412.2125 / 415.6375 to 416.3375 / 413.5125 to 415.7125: 0.05 nm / 23.4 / 22.9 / 23.6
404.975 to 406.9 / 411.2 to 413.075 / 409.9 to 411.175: 0.11 nm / 20.5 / 20.8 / 23.5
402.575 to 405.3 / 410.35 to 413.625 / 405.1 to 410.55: 0.15 nm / 21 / 21.2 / 22.7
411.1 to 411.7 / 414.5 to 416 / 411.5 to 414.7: 0.14 nm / 24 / 22.6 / 23.2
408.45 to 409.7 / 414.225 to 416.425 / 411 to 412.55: -0.01 nm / 23.8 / 23.5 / 22.8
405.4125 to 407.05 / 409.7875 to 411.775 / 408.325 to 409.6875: -0.16 nm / 20.2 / 23.7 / 22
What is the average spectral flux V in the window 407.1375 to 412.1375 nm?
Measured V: 22.3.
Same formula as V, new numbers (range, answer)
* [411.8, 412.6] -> 23.1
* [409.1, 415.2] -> 22.4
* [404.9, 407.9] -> 20.4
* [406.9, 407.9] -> 19.9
